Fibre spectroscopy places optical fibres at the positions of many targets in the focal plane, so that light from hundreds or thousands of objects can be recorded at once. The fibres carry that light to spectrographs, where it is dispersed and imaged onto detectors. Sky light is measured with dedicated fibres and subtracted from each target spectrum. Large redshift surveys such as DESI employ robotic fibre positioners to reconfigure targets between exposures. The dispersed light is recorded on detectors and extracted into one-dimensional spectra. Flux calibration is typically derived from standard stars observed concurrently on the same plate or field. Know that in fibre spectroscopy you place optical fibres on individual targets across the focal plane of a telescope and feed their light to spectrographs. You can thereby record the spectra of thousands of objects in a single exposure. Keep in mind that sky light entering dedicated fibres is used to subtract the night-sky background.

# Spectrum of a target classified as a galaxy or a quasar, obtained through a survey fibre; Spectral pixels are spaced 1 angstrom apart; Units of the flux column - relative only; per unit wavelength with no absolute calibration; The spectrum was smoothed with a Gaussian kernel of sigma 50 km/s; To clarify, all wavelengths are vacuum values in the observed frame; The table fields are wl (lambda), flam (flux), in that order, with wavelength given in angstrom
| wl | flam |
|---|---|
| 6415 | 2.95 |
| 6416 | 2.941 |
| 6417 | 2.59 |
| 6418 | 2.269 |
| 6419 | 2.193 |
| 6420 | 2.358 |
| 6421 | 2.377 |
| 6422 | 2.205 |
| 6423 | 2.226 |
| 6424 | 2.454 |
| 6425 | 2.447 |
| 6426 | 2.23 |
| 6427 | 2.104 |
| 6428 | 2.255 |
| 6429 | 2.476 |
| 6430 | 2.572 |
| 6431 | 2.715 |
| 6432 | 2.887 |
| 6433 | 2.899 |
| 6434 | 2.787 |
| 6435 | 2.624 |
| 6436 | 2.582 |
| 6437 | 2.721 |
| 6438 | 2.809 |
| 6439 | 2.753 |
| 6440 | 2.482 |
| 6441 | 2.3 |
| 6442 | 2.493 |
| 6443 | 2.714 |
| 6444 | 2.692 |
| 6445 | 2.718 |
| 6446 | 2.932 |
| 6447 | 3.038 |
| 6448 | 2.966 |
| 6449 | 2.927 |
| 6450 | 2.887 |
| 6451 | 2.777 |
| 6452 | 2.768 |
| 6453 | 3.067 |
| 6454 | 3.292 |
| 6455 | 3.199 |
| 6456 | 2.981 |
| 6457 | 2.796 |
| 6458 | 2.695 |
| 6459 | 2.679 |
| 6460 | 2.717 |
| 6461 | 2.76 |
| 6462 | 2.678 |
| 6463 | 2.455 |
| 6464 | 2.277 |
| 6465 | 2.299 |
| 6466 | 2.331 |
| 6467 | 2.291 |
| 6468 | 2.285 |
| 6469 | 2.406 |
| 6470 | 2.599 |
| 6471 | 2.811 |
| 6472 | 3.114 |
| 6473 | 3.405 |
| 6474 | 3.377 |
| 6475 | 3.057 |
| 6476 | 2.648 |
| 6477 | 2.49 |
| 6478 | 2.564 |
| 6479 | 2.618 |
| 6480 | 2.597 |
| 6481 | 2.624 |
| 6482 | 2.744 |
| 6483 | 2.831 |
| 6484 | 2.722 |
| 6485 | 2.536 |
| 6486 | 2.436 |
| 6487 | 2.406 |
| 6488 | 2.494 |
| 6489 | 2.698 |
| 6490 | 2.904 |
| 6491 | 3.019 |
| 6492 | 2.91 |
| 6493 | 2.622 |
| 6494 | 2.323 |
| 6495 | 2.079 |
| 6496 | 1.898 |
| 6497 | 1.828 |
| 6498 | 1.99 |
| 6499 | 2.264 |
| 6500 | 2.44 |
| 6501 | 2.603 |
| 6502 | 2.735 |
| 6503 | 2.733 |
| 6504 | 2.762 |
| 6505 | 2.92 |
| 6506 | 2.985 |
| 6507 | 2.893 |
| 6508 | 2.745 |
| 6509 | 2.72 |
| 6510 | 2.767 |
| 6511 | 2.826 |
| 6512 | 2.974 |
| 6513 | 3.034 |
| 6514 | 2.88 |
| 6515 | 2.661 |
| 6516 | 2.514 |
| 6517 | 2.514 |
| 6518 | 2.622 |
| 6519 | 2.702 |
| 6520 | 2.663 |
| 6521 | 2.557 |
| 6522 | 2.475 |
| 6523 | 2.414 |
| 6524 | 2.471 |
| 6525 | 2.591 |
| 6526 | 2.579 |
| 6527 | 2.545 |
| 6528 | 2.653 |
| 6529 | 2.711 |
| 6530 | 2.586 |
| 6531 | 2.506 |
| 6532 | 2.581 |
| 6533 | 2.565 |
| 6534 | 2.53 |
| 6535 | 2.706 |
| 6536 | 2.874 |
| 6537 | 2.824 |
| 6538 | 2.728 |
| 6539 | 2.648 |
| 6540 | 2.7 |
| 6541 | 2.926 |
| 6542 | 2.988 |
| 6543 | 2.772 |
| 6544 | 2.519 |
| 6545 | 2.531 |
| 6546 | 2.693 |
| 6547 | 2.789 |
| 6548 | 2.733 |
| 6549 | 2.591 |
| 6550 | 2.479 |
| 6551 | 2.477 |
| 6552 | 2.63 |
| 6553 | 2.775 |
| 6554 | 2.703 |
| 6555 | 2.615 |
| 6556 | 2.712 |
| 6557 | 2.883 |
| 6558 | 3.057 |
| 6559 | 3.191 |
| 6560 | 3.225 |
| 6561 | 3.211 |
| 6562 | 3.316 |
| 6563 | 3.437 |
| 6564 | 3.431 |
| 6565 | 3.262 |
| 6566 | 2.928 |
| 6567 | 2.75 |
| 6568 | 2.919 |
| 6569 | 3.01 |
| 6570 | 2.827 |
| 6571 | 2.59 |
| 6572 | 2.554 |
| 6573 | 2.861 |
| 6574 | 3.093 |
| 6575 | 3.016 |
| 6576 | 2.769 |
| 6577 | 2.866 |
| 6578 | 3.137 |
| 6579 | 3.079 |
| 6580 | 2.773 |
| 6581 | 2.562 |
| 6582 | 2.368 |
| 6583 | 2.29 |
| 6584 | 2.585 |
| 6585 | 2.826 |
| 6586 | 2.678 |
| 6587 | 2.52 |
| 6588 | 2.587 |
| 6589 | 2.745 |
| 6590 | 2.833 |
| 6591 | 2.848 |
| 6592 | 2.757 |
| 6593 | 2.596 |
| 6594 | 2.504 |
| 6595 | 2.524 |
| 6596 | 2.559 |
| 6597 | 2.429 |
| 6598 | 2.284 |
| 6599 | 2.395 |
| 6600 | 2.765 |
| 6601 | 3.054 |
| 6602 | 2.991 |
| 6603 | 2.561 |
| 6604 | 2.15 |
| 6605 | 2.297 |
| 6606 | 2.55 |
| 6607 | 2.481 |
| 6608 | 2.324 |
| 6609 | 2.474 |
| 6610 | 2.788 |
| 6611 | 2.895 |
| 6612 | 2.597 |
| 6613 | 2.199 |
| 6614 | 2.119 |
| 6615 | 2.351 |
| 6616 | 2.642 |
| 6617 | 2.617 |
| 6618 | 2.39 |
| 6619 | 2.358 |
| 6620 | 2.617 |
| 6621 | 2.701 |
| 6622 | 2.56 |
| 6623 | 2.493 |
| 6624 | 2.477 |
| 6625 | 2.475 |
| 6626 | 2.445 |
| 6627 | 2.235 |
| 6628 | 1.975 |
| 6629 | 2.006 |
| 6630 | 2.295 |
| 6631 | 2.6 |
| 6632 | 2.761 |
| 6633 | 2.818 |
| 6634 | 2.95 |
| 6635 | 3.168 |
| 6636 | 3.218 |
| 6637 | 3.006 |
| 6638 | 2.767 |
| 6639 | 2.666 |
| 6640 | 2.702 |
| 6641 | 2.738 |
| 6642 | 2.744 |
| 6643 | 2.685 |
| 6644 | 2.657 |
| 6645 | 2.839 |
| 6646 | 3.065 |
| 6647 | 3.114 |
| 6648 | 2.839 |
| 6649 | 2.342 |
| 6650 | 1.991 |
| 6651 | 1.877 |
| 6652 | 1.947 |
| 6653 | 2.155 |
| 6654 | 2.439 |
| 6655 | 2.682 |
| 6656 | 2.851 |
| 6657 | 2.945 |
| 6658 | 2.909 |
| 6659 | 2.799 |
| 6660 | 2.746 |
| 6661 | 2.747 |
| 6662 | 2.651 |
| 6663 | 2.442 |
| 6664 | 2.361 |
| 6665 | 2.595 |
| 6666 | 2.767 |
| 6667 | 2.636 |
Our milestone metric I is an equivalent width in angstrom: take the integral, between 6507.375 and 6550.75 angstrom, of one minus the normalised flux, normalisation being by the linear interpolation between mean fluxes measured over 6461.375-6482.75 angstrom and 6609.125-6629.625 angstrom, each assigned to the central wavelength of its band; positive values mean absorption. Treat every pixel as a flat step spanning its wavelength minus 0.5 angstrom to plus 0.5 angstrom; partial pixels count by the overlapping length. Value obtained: -1.65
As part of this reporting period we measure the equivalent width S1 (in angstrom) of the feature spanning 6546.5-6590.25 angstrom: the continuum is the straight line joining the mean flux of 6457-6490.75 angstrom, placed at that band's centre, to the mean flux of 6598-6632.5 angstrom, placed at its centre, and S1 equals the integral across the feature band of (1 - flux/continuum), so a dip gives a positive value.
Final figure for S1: -5.0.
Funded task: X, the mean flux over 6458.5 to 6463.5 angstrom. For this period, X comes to 2.66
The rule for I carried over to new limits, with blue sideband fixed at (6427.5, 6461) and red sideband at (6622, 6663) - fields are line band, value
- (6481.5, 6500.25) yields 1.7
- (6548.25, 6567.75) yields -1.8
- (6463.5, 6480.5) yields 0.5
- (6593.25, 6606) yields 0.5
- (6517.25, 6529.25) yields 0.6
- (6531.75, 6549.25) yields -0.1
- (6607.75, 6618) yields 0.5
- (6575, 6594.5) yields -0.4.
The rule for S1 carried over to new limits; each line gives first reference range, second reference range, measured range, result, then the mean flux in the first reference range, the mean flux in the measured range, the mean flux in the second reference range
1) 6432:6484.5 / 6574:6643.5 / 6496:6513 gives 0.5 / 2.74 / 2.63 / 2.62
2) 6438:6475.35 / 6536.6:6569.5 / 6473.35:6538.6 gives 4.0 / 2.76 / 2.64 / 2.86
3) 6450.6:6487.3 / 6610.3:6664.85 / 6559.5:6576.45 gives -2.4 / 2.71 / 3.01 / 2.59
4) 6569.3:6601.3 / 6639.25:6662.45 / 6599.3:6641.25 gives 1.3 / 2.7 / 2.58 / 2.63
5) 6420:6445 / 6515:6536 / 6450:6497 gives -2.2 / 2.53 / 2.67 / 2.58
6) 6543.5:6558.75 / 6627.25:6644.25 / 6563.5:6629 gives 1.3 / 2.69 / 2.63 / 2.69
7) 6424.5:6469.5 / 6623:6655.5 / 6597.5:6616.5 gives 0.5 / 2.66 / 2.52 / 2.58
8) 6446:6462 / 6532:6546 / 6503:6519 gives -0.1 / 2.9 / 2.78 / 2.71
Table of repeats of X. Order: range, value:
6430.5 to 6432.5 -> 2.8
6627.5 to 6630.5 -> 2.09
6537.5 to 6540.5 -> 2.69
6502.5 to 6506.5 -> 2.85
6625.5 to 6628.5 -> 2.22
